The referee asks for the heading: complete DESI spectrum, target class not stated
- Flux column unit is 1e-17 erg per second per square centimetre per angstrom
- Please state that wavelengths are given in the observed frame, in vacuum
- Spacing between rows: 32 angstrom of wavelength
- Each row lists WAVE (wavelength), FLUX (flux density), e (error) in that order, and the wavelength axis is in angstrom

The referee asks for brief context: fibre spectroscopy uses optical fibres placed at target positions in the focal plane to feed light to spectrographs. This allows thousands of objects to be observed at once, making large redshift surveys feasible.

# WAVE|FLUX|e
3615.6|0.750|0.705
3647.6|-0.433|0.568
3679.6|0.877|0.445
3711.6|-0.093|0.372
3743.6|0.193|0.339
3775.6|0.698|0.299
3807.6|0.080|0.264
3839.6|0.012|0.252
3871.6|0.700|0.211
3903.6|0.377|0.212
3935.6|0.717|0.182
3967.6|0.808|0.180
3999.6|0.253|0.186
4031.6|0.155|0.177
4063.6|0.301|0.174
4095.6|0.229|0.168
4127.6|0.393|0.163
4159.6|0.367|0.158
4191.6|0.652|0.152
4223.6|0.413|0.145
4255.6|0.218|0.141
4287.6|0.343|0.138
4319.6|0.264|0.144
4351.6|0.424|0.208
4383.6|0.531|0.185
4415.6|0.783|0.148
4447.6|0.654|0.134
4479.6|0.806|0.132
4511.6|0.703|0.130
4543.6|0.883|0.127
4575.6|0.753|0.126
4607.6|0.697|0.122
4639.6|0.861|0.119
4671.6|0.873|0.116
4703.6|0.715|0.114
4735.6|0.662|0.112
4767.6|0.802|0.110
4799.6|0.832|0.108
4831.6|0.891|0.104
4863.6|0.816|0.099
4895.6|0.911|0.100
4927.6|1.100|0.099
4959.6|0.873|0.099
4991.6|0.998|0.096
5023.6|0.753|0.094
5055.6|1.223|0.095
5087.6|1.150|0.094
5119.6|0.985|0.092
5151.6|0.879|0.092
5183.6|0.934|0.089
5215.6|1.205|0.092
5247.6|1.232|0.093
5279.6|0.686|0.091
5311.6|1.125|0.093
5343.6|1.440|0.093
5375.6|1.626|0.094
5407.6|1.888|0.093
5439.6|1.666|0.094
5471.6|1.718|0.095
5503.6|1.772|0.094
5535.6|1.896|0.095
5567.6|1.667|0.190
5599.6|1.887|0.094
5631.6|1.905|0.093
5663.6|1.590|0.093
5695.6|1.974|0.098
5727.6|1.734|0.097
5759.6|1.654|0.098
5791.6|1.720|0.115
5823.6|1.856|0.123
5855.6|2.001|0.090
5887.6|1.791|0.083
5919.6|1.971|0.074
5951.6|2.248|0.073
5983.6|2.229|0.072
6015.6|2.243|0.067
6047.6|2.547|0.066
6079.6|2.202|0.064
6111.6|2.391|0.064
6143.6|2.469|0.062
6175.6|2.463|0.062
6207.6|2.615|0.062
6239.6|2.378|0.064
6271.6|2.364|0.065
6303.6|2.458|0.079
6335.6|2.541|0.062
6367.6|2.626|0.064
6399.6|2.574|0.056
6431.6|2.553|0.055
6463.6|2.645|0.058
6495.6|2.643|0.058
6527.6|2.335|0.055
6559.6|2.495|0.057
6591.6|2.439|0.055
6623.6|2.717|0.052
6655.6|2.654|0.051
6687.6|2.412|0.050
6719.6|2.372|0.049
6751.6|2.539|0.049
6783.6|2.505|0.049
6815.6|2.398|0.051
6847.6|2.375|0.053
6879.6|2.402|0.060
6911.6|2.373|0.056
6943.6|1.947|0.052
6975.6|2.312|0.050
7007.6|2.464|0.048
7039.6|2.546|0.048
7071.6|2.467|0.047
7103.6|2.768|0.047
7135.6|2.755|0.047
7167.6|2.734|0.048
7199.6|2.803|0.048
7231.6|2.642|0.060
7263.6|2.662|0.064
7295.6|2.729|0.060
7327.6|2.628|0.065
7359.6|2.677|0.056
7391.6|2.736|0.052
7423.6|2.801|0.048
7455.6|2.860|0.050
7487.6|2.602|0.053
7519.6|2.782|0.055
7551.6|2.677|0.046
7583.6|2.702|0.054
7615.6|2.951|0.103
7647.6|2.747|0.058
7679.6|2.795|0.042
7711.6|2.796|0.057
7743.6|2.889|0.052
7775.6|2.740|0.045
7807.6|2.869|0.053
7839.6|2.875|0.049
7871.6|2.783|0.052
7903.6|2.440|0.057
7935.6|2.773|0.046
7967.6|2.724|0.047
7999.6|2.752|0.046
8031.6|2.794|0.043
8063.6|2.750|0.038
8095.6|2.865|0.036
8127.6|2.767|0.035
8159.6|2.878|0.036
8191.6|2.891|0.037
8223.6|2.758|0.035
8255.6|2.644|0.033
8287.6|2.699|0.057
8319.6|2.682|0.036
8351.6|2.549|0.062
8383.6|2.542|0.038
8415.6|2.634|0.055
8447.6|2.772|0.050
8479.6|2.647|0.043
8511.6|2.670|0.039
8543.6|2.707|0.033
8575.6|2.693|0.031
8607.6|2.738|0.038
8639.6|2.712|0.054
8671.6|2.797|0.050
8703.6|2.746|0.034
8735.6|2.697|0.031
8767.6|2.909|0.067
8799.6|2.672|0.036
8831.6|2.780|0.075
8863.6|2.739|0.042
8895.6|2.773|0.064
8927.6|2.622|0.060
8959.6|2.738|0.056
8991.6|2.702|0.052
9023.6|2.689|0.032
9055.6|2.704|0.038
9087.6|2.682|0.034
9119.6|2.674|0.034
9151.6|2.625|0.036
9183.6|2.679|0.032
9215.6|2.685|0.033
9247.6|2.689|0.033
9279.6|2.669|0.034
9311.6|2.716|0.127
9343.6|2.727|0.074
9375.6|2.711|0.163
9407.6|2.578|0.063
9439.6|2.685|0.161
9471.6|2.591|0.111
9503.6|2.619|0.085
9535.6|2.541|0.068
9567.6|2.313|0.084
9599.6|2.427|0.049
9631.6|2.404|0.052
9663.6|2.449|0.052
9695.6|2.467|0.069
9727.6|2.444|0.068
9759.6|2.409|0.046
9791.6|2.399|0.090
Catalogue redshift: 0.34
